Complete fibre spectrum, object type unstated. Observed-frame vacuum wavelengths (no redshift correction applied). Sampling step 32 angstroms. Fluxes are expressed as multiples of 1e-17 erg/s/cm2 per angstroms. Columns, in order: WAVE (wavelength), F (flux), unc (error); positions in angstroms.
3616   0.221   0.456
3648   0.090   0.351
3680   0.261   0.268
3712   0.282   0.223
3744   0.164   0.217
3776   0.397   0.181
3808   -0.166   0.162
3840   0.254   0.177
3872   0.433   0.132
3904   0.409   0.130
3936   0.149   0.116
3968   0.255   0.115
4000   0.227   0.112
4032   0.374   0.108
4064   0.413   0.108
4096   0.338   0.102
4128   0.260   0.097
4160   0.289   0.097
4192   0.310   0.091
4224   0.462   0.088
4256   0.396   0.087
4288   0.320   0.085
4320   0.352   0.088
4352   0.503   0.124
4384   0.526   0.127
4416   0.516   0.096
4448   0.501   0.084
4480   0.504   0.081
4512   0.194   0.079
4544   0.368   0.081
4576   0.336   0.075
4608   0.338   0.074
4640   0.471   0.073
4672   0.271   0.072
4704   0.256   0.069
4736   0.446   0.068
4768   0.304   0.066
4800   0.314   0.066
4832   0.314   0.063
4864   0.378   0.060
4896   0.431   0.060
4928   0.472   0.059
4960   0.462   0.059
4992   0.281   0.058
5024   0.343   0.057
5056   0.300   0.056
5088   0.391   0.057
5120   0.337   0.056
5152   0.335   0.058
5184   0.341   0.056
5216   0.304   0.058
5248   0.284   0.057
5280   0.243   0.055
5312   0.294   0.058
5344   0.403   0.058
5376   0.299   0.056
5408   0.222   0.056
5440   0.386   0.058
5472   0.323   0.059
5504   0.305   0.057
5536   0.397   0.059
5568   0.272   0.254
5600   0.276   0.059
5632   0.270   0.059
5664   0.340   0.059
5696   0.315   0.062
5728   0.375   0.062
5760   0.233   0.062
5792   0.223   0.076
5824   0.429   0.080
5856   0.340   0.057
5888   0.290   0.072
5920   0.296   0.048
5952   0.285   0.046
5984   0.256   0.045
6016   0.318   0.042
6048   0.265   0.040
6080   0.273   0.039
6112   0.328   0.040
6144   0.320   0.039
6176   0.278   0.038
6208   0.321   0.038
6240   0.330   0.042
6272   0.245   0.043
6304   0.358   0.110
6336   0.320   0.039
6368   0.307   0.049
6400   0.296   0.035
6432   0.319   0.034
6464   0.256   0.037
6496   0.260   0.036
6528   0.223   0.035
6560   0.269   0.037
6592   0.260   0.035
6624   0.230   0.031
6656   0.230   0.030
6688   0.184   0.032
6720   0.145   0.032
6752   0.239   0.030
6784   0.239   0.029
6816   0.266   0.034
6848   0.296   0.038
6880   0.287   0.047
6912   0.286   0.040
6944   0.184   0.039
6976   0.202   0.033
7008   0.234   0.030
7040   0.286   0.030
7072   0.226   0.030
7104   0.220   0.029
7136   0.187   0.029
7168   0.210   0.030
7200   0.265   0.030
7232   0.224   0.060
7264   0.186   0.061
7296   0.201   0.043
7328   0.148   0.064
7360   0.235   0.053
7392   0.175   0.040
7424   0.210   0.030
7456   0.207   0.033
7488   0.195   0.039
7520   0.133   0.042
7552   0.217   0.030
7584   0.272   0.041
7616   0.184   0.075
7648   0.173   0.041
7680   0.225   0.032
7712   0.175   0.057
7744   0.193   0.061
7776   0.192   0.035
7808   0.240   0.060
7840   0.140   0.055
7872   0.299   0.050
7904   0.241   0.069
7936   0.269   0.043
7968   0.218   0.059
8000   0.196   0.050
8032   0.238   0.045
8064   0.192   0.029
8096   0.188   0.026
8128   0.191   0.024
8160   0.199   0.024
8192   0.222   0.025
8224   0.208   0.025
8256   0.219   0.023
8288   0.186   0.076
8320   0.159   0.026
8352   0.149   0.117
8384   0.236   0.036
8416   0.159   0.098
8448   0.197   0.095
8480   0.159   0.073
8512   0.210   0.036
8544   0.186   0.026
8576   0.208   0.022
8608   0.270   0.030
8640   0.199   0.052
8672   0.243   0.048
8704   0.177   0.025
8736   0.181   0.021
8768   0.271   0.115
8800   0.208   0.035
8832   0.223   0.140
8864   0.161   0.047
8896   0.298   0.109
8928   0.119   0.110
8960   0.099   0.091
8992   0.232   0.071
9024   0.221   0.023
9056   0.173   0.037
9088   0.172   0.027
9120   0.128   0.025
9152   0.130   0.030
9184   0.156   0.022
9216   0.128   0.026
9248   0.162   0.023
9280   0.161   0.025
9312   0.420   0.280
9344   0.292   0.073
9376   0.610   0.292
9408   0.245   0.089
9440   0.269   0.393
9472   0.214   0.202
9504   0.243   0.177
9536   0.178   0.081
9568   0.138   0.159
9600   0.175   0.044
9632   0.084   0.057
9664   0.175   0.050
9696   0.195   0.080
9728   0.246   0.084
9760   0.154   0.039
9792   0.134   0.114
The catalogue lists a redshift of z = 0.05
